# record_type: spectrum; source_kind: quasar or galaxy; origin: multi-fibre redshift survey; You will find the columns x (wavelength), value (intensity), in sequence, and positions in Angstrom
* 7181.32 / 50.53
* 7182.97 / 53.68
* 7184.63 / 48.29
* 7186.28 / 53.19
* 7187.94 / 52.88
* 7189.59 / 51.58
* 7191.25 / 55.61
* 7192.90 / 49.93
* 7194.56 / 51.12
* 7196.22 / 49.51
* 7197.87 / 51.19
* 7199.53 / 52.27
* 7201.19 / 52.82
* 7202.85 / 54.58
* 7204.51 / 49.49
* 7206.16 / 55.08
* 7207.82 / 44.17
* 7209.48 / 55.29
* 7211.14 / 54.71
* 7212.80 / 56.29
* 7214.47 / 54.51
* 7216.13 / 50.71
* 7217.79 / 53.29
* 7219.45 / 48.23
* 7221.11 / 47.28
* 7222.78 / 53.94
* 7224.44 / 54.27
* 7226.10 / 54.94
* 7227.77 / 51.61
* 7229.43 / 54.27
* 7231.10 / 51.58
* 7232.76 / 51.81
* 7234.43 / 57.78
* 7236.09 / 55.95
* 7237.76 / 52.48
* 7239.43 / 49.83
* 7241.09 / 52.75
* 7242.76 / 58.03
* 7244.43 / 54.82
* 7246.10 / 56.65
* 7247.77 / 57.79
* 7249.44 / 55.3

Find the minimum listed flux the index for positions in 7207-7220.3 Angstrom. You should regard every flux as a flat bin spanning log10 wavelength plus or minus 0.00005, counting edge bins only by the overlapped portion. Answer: 44.17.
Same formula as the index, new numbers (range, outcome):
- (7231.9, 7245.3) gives 49.83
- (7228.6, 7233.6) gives 51.58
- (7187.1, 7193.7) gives 49.93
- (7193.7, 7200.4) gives 49.51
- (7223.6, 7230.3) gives 51.61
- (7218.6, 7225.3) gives 47.28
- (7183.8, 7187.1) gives 48.29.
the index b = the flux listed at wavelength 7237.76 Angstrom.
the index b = 52.48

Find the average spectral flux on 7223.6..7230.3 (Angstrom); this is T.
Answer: 53.8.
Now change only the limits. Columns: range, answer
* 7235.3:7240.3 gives 52.7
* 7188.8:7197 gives 51.5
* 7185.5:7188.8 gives 53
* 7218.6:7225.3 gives 51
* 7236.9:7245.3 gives 53.6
